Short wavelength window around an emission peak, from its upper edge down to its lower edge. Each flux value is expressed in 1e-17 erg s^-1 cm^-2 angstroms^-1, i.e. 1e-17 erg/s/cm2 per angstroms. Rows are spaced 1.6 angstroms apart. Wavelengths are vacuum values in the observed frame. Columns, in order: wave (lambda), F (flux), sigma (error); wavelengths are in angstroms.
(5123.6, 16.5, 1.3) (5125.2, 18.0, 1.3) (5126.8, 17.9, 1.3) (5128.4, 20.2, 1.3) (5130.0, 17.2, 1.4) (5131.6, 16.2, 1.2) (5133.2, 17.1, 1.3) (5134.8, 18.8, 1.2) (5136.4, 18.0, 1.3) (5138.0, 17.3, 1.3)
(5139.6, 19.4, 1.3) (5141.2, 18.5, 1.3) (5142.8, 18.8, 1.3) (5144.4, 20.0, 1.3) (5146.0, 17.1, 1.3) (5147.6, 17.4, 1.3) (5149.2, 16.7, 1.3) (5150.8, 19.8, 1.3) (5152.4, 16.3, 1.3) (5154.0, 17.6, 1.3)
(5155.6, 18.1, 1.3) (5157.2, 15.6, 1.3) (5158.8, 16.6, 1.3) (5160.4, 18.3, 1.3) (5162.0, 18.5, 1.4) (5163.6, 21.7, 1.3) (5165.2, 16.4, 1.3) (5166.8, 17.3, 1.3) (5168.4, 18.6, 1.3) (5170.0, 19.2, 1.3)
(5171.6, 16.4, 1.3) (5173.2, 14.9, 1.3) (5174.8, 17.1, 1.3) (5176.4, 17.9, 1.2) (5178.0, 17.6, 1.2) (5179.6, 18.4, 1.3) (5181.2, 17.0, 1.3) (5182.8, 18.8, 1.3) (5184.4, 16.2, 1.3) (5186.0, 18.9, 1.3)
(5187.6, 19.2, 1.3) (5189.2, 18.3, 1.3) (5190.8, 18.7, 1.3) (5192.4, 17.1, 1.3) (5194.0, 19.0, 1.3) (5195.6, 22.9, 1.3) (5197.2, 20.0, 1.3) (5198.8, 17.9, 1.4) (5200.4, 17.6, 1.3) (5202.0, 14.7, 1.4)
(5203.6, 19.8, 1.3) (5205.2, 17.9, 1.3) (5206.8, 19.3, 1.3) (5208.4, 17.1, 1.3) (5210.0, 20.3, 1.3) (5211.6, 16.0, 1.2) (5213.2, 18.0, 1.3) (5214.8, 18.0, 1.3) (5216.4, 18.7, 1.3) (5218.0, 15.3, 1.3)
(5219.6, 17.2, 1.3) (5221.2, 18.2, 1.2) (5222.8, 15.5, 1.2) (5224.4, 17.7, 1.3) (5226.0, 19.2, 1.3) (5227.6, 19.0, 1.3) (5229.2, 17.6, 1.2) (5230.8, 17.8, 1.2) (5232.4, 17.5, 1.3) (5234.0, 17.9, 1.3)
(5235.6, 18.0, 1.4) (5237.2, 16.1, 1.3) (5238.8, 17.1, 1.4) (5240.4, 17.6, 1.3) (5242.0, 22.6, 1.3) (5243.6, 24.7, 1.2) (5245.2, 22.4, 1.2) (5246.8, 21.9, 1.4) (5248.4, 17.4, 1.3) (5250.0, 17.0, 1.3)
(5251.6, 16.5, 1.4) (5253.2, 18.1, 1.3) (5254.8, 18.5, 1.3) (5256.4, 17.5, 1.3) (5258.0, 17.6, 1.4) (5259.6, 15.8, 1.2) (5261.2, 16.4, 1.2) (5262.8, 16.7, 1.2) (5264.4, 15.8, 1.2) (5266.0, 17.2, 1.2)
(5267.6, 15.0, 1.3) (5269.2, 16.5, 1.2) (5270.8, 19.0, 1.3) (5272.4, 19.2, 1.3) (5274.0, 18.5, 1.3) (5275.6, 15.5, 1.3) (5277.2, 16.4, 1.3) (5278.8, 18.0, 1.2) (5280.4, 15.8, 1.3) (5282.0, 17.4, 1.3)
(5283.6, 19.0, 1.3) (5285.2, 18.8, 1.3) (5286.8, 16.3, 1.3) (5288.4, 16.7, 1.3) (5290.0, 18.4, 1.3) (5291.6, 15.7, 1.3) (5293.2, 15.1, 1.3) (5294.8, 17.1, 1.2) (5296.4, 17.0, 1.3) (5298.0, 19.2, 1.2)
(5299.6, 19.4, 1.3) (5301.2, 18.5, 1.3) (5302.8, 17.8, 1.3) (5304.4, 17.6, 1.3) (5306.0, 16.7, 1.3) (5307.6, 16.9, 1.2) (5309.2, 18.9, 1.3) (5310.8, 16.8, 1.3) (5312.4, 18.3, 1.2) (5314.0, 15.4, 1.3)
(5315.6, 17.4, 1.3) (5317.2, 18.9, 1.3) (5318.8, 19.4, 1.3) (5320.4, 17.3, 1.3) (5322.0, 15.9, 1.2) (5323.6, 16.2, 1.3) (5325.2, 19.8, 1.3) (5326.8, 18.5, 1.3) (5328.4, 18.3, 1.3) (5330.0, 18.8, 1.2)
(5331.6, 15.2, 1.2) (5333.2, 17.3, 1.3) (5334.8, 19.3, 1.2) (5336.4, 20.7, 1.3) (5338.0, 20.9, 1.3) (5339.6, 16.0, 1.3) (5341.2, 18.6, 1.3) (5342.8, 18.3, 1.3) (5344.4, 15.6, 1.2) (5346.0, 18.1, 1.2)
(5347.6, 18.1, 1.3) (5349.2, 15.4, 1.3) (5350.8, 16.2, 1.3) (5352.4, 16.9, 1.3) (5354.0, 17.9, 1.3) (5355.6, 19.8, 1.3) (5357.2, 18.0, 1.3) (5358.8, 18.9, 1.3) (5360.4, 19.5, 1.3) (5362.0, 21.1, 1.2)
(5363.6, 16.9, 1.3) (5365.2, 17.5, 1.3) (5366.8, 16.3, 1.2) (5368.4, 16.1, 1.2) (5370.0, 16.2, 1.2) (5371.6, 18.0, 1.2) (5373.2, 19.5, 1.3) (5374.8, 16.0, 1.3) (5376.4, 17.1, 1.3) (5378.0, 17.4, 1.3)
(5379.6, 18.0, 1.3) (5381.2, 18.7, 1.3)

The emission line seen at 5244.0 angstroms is [O III] 5007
